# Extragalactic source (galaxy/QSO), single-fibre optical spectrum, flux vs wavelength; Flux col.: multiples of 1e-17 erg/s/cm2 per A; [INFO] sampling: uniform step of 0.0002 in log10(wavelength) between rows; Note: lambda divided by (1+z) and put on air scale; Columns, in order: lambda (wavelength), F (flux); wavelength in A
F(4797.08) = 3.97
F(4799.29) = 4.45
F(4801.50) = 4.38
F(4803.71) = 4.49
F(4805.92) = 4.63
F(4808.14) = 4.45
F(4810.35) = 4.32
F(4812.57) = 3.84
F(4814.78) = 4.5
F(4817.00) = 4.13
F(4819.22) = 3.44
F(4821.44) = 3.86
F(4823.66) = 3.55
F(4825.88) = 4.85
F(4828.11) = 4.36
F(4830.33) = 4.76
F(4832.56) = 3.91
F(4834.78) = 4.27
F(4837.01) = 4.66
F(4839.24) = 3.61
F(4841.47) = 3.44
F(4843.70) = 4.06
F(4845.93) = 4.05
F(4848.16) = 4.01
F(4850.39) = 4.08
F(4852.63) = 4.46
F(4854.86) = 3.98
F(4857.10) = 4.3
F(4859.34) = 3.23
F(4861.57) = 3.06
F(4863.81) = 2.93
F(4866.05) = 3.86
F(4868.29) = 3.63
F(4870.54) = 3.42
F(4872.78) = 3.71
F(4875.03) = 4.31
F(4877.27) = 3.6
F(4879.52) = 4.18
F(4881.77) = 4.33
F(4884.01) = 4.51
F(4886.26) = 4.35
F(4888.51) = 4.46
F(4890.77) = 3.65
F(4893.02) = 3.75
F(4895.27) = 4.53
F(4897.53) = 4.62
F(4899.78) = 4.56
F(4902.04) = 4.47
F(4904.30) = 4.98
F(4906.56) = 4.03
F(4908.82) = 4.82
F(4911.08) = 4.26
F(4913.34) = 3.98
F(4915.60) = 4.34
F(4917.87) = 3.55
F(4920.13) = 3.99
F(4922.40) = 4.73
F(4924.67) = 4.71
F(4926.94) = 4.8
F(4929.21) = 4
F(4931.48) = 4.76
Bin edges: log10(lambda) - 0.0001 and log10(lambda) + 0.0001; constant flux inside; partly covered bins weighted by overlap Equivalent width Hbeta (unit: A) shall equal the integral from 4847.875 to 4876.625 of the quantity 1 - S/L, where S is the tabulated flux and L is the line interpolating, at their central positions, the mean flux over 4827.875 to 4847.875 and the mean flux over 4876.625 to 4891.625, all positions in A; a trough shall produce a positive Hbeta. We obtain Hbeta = 2.7 A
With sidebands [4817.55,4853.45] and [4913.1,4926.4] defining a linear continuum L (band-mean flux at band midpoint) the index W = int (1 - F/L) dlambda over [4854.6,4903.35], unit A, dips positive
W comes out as 2.3 A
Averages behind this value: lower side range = 4.08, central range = 3.98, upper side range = 4.26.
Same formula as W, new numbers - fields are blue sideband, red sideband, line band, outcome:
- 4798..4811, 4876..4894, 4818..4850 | 2.0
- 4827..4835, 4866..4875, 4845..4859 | -0.3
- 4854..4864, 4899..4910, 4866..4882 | 0.1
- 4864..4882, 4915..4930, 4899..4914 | -1.1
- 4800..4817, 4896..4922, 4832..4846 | 1.1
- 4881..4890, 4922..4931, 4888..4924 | 1.4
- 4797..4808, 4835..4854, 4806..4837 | 0.4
